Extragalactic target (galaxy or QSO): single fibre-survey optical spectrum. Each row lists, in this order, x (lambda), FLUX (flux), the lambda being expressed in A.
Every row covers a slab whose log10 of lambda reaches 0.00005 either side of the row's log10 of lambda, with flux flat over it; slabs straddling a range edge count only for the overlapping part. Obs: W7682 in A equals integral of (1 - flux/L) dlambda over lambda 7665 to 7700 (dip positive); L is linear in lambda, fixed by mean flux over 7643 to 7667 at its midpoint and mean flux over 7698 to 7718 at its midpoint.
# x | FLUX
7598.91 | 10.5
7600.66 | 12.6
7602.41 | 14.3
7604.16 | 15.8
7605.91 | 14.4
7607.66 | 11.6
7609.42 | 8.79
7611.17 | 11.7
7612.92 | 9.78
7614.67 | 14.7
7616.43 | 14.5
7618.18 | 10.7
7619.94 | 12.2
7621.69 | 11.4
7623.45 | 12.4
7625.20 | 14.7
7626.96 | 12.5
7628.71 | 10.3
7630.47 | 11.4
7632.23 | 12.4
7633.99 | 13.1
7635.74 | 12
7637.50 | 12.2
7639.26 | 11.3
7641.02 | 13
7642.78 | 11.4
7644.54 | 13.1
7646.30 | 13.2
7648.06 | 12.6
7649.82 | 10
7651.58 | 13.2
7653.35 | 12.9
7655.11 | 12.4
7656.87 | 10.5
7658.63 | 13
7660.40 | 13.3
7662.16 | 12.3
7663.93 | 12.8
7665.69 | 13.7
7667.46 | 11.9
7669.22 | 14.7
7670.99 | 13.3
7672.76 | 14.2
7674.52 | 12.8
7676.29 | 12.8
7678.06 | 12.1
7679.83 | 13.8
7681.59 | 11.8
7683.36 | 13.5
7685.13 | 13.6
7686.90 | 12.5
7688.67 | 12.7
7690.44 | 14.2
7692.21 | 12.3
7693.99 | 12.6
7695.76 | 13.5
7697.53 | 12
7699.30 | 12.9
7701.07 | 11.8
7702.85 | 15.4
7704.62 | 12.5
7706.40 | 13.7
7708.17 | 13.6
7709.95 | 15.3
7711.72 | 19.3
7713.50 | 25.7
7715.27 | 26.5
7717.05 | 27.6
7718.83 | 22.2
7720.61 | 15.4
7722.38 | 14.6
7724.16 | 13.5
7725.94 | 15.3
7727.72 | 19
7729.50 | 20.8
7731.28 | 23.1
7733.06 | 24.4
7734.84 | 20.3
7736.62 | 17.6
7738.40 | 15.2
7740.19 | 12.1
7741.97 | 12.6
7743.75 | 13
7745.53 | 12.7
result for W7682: 4.66 A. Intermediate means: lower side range 12.5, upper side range 17.6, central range 13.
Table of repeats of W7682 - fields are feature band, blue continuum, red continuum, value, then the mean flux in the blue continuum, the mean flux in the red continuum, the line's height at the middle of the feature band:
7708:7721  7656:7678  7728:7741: -3.01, 12.9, 19.1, 17.3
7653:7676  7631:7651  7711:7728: 2.56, 12.2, 19.9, 14.5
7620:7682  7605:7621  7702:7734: 8.12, 12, 18.8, 14.5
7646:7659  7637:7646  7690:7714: 0.52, 12.3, 14.5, 12.7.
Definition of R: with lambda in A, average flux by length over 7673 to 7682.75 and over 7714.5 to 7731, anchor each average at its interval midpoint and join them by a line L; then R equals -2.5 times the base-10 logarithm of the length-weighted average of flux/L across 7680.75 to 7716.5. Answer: 0.08 mag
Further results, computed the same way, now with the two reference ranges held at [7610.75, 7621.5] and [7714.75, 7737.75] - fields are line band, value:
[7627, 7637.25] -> 0.12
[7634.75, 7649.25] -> 0.14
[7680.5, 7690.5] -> 0.30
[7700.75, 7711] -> 0.31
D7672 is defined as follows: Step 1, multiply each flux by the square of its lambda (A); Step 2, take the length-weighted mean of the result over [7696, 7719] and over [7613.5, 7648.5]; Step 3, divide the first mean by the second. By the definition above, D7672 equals 1.42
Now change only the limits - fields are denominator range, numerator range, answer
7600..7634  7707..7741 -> 1.57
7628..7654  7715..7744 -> 1.55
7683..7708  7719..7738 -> 1.42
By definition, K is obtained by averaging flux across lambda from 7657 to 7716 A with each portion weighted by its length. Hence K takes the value 14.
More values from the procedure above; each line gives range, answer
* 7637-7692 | 12.7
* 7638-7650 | 12.2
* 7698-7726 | 17.2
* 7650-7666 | 12.5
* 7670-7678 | 13.2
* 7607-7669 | 12.2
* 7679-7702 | 12.9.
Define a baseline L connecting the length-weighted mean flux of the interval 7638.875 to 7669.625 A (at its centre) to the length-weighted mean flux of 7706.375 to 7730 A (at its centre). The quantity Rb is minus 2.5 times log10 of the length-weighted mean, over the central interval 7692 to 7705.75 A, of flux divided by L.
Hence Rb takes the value 0.30 mag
